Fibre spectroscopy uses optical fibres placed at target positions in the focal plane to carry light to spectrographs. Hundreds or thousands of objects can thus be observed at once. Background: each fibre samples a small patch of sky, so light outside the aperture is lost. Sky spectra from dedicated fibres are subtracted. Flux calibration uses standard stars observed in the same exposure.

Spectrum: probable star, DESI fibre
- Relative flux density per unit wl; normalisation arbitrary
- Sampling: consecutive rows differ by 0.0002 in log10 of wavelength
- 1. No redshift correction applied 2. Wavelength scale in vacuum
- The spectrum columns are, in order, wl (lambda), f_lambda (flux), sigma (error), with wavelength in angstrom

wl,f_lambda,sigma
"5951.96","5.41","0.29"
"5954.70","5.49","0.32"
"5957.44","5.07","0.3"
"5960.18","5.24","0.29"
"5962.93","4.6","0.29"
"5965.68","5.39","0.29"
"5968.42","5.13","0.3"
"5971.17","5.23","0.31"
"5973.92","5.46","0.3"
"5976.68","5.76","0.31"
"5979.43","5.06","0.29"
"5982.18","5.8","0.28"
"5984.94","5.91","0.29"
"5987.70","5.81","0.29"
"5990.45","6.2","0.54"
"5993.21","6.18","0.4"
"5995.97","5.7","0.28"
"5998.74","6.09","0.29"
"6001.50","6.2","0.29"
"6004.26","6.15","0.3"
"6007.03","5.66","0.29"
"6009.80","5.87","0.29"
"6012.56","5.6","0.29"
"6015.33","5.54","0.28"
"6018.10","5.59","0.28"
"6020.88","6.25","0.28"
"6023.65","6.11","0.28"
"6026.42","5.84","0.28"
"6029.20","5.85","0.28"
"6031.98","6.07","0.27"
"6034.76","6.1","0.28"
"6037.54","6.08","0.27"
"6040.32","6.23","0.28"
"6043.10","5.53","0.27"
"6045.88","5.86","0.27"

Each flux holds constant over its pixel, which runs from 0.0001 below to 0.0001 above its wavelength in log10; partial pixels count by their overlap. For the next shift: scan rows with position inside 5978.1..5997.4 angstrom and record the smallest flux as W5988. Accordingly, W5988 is 5.06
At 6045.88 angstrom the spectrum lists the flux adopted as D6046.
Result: 5.86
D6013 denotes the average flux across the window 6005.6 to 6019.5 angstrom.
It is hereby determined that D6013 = 5.65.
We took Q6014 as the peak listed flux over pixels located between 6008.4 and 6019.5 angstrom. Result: 5.87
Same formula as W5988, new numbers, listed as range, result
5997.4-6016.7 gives 5.54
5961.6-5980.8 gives 4.6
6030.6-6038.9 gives 6.07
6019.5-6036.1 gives 5.84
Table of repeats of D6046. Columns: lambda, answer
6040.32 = 6.23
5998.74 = 6.09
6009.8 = 5.87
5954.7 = 5.49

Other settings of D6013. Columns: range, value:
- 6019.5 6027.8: 6.07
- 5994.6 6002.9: 6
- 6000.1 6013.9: 5.9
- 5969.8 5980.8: 5.38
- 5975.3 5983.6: 5.54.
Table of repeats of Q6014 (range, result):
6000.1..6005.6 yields 6.2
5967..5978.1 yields 5.76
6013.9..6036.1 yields 6.25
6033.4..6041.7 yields 6.23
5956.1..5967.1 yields 5.39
